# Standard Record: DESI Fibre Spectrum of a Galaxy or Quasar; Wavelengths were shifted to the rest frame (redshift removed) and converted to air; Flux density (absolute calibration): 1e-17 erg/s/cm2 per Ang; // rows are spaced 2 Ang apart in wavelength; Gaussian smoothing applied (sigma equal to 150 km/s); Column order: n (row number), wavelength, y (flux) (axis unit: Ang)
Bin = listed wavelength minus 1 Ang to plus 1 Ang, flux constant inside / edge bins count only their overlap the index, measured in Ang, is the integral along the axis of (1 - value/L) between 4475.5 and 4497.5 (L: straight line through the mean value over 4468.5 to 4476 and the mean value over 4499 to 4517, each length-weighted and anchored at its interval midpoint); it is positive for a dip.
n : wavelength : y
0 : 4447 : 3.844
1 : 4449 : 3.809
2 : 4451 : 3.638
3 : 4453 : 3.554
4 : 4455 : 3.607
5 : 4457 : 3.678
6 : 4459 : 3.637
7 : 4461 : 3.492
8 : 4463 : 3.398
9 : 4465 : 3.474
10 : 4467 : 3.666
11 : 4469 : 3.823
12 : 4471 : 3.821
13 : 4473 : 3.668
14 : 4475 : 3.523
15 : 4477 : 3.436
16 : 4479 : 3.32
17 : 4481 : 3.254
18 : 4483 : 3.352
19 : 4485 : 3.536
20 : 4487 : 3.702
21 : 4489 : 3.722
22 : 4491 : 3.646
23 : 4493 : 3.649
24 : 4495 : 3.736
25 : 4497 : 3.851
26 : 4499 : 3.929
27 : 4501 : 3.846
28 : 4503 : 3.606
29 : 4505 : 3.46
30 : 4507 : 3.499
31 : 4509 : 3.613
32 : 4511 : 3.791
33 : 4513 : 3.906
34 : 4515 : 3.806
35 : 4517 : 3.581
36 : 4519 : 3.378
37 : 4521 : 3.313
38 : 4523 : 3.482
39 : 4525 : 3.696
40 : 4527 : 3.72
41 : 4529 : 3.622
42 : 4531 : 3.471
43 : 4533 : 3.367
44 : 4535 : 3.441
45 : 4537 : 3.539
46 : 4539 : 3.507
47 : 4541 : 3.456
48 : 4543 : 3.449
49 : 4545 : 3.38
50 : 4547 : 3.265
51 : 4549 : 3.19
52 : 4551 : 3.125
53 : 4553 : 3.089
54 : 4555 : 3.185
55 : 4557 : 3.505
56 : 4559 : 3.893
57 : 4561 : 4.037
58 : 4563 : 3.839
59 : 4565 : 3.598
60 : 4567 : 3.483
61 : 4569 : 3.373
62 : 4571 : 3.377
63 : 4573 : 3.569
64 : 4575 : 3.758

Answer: 0.85 Ang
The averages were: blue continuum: 3.7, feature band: 3.56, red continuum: 3.7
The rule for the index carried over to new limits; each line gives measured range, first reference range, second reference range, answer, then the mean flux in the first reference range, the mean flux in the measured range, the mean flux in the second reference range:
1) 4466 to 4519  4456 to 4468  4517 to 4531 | -1.4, 3.56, 3.64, 3.53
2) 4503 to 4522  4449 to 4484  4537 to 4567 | -0.5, 3.56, 3.59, 3.47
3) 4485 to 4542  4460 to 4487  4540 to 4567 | -2.0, 3.53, 3.62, 3.46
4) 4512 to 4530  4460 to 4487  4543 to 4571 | -0.6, 3.53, 3.61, 3.46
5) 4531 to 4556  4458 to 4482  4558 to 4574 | 2.0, 3.54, 3.34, 3.65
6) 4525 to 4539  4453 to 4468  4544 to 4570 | -0.2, 3.56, 3.54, 3.46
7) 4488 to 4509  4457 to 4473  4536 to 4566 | -0.7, 3.62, 3.69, 3.47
